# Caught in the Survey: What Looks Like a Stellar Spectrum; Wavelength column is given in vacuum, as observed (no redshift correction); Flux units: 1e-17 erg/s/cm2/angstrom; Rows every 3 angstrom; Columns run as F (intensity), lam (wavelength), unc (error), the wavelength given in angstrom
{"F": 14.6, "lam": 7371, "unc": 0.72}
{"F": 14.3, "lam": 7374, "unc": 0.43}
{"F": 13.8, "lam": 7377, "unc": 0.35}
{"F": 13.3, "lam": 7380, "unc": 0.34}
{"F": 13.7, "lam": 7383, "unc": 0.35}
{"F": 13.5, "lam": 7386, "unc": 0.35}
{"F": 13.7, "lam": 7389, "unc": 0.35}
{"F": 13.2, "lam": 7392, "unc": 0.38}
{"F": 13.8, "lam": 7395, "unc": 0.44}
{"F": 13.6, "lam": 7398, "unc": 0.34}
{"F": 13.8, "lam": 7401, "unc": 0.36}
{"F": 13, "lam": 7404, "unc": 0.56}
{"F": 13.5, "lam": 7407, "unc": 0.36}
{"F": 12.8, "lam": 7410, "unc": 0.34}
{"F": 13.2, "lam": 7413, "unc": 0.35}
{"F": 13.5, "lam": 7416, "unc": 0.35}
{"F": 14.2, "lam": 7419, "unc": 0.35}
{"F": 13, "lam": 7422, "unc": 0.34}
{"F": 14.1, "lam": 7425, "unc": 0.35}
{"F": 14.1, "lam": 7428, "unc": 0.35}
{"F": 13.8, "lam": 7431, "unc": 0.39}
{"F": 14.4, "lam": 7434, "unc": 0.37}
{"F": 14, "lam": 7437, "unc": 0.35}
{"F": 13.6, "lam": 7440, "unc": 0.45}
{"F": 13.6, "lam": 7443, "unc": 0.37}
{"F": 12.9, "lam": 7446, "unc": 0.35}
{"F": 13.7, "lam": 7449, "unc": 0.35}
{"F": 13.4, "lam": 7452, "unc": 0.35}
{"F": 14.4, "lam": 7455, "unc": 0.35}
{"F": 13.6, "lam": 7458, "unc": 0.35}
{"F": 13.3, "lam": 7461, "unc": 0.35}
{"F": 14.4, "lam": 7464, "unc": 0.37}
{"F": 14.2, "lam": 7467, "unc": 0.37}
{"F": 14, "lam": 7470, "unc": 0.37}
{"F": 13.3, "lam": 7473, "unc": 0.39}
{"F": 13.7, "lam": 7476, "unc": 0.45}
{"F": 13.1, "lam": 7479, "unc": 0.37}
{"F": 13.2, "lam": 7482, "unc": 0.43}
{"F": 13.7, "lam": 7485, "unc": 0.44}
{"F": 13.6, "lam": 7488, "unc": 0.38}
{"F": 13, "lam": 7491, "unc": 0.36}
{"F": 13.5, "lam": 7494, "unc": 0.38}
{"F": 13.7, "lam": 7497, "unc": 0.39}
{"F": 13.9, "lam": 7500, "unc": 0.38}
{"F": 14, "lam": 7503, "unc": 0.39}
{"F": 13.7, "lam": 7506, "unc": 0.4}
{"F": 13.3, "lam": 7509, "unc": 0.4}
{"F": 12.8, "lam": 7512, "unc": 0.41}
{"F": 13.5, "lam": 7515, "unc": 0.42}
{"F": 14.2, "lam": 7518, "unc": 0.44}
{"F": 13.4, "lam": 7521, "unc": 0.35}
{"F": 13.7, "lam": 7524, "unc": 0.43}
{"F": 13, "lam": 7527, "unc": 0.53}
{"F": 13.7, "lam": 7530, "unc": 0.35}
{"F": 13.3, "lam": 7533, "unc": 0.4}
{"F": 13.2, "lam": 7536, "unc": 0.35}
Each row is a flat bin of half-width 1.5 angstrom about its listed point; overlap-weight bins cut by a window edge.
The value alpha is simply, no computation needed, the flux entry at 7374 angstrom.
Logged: 14.3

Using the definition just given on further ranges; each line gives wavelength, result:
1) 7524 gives 13.7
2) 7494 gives 13.5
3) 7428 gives 14.1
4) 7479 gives 13.1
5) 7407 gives 13.5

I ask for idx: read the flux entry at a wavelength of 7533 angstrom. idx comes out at 13.3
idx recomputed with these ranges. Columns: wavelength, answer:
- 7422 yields 13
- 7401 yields 13.8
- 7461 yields 13.3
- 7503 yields 14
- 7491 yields 13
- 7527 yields 13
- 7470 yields 14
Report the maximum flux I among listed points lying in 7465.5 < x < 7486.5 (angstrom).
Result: 14.2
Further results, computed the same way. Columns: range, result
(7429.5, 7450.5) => 14.4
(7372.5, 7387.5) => 14.3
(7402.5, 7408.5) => 13.5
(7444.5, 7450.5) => 13.7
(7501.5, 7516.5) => 14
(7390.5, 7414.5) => 13.8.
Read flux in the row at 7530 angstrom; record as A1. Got 13.7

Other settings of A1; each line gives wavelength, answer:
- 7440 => 13.6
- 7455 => 14.4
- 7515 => 13.5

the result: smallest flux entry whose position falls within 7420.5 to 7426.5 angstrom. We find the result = 13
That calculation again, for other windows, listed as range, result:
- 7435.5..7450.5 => 12.9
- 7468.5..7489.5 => 13.1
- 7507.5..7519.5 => 12.8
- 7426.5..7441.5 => 13.6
